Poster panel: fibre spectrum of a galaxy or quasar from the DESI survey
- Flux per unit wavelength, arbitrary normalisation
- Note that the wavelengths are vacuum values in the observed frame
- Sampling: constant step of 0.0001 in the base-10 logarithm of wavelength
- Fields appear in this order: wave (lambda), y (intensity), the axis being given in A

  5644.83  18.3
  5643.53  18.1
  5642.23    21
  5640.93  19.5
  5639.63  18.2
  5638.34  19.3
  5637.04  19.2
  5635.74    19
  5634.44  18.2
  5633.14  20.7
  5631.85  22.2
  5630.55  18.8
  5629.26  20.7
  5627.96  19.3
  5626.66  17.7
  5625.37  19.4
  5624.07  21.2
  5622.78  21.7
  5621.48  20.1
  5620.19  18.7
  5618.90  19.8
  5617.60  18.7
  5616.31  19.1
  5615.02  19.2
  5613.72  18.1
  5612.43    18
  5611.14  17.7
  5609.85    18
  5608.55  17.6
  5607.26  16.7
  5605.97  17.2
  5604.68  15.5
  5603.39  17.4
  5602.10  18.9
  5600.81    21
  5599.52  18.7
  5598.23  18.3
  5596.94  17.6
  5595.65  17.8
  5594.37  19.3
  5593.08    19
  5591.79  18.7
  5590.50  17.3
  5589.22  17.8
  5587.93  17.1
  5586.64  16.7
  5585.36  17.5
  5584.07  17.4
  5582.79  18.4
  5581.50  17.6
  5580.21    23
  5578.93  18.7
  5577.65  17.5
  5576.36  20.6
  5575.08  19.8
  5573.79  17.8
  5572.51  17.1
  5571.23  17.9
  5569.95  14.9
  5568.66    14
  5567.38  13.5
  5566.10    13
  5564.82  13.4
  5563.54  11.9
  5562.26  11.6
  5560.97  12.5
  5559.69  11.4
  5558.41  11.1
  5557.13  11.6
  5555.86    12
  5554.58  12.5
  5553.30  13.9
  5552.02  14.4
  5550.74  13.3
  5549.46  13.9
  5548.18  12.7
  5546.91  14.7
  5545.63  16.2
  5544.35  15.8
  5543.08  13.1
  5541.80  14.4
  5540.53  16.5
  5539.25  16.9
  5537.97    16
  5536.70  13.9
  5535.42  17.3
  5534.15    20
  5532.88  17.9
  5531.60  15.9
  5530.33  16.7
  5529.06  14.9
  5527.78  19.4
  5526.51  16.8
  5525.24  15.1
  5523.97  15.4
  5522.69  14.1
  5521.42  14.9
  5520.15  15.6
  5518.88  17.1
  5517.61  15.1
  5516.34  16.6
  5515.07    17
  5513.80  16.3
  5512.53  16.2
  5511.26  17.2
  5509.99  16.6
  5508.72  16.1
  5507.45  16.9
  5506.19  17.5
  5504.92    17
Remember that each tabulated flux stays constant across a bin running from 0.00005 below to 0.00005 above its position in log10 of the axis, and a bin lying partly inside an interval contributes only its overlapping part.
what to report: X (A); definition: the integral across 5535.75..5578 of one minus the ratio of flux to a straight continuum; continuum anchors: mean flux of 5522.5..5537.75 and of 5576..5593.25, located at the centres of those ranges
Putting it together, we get 6.9 A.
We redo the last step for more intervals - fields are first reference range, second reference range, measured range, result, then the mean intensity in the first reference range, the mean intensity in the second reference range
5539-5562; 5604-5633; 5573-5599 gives -3.23 A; 13.6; 18.9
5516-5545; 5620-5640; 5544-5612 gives 6.13 A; 16.1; 19.7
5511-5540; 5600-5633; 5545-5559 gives 3.10 A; 16.3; 18.9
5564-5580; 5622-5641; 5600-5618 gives 0.44 A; 16.7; 19.7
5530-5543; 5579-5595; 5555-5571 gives 4.33 A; 16.4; 18.3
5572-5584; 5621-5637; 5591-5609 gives 1.11 A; 18.9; 19.9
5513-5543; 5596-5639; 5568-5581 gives -0.38 A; 16.2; 18.9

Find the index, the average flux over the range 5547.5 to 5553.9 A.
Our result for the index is 13.6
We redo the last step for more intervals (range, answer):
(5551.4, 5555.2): 13.6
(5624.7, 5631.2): 19.2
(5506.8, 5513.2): 16.6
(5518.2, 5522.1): 15.9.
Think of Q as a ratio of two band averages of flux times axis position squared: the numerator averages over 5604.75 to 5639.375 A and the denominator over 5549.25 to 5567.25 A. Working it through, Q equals 1.54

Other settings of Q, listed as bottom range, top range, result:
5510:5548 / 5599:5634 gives 1.22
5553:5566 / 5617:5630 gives 1.66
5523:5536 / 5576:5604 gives 1.12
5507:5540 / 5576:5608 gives 1.14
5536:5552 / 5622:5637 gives 1.39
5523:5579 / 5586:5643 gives 1.27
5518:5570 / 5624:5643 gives 1.38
